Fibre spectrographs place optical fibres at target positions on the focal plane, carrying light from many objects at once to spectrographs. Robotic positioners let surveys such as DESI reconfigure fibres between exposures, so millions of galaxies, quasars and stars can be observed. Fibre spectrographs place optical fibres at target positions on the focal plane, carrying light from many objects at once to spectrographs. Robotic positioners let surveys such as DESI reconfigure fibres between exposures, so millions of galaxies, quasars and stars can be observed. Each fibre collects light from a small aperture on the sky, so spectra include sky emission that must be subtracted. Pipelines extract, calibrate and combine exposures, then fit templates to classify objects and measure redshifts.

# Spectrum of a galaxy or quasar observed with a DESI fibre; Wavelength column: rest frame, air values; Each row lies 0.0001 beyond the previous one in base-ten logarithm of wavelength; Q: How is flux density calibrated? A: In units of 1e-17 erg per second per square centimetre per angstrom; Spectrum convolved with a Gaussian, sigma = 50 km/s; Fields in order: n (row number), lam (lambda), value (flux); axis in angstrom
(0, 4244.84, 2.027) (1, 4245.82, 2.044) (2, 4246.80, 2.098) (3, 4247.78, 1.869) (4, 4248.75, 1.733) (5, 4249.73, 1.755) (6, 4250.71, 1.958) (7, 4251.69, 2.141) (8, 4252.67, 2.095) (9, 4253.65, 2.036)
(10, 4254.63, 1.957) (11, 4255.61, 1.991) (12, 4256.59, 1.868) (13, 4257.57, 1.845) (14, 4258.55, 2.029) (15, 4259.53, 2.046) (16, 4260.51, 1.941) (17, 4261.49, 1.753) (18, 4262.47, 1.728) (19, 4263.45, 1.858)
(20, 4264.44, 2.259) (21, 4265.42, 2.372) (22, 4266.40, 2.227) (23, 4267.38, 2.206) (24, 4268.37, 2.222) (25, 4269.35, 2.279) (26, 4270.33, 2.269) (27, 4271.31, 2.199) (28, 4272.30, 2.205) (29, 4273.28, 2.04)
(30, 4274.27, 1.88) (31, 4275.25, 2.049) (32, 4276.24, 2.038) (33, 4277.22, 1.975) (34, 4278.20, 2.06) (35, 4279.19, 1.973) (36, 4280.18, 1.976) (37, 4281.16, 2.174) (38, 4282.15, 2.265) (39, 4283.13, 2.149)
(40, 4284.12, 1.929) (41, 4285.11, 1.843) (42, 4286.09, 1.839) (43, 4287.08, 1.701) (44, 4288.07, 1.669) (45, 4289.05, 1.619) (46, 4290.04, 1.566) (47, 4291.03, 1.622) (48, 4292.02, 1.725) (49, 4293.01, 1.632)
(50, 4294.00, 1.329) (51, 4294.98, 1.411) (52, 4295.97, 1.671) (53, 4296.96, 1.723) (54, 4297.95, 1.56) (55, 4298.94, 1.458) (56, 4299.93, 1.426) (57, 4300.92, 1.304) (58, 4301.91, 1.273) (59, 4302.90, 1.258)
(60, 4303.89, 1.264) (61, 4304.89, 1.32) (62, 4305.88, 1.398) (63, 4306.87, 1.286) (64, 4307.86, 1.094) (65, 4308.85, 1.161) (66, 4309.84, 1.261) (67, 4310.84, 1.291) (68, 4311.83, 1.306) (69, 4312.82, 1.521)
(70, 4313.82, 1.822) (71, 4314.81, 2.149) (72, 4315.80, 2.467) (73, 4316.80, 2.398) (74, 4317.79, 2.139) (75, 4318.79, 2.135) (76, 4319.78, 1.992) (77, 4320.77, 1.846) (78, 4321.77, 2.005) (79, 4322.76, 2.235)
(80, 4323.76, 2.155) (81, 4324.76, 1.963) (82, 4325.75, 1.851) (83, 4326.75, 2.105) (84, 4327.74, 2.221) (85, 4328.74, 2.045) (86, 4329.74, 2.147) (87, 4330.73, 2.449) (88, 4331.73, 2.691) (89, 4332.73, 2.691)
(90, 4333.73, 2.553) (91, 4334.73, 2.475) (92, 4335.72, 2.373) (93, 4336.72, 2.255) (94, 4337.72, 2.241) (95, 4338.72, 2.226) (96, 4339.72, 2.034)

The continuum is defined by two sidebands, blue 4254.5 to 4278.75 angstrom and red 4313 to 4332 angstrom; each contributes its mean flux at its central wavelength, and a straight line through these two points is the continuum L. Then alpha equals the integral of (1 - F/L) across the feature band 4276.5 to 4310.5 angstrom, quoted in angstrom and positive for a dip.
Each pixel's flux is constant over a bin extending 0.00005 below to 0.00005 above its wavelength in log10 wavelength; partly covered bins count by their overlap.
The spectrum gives 7.69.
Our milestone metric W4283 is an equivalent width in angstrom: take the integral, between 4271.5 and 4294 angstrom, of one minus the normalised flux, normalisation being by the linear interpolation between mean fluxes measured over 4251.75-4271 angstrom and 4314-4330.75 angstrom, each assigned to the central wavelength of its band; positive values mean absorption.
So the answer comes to 2.0 angstrom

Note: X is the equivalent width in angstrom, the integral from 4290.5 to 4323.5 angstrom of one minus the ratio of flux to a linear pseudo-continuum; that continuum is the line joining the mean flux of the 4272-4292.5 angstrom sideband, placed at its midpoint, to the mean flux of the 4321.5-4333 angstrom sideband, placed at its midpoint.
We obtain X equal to 7.3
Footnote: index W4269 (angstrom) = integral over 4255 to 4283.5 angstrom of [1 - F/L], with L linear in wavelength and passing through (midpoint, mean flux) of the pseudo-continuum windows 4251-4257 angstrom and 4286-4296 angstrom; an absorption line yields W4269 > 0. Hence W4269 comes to -3.5 angstrom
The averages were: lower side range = 2.01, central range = 2.06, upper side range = 1.61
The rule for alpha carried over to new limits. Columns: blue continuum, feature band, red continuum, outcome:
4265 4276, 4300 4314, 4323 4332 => 5.50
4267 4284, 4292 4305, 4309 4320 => 3.35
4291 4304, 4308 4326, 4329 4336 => 1.64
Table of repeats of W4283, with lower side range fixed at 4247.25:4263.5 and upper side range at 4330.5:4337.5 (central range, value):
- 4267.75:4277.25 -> -0.4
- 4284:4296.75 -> 3.1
